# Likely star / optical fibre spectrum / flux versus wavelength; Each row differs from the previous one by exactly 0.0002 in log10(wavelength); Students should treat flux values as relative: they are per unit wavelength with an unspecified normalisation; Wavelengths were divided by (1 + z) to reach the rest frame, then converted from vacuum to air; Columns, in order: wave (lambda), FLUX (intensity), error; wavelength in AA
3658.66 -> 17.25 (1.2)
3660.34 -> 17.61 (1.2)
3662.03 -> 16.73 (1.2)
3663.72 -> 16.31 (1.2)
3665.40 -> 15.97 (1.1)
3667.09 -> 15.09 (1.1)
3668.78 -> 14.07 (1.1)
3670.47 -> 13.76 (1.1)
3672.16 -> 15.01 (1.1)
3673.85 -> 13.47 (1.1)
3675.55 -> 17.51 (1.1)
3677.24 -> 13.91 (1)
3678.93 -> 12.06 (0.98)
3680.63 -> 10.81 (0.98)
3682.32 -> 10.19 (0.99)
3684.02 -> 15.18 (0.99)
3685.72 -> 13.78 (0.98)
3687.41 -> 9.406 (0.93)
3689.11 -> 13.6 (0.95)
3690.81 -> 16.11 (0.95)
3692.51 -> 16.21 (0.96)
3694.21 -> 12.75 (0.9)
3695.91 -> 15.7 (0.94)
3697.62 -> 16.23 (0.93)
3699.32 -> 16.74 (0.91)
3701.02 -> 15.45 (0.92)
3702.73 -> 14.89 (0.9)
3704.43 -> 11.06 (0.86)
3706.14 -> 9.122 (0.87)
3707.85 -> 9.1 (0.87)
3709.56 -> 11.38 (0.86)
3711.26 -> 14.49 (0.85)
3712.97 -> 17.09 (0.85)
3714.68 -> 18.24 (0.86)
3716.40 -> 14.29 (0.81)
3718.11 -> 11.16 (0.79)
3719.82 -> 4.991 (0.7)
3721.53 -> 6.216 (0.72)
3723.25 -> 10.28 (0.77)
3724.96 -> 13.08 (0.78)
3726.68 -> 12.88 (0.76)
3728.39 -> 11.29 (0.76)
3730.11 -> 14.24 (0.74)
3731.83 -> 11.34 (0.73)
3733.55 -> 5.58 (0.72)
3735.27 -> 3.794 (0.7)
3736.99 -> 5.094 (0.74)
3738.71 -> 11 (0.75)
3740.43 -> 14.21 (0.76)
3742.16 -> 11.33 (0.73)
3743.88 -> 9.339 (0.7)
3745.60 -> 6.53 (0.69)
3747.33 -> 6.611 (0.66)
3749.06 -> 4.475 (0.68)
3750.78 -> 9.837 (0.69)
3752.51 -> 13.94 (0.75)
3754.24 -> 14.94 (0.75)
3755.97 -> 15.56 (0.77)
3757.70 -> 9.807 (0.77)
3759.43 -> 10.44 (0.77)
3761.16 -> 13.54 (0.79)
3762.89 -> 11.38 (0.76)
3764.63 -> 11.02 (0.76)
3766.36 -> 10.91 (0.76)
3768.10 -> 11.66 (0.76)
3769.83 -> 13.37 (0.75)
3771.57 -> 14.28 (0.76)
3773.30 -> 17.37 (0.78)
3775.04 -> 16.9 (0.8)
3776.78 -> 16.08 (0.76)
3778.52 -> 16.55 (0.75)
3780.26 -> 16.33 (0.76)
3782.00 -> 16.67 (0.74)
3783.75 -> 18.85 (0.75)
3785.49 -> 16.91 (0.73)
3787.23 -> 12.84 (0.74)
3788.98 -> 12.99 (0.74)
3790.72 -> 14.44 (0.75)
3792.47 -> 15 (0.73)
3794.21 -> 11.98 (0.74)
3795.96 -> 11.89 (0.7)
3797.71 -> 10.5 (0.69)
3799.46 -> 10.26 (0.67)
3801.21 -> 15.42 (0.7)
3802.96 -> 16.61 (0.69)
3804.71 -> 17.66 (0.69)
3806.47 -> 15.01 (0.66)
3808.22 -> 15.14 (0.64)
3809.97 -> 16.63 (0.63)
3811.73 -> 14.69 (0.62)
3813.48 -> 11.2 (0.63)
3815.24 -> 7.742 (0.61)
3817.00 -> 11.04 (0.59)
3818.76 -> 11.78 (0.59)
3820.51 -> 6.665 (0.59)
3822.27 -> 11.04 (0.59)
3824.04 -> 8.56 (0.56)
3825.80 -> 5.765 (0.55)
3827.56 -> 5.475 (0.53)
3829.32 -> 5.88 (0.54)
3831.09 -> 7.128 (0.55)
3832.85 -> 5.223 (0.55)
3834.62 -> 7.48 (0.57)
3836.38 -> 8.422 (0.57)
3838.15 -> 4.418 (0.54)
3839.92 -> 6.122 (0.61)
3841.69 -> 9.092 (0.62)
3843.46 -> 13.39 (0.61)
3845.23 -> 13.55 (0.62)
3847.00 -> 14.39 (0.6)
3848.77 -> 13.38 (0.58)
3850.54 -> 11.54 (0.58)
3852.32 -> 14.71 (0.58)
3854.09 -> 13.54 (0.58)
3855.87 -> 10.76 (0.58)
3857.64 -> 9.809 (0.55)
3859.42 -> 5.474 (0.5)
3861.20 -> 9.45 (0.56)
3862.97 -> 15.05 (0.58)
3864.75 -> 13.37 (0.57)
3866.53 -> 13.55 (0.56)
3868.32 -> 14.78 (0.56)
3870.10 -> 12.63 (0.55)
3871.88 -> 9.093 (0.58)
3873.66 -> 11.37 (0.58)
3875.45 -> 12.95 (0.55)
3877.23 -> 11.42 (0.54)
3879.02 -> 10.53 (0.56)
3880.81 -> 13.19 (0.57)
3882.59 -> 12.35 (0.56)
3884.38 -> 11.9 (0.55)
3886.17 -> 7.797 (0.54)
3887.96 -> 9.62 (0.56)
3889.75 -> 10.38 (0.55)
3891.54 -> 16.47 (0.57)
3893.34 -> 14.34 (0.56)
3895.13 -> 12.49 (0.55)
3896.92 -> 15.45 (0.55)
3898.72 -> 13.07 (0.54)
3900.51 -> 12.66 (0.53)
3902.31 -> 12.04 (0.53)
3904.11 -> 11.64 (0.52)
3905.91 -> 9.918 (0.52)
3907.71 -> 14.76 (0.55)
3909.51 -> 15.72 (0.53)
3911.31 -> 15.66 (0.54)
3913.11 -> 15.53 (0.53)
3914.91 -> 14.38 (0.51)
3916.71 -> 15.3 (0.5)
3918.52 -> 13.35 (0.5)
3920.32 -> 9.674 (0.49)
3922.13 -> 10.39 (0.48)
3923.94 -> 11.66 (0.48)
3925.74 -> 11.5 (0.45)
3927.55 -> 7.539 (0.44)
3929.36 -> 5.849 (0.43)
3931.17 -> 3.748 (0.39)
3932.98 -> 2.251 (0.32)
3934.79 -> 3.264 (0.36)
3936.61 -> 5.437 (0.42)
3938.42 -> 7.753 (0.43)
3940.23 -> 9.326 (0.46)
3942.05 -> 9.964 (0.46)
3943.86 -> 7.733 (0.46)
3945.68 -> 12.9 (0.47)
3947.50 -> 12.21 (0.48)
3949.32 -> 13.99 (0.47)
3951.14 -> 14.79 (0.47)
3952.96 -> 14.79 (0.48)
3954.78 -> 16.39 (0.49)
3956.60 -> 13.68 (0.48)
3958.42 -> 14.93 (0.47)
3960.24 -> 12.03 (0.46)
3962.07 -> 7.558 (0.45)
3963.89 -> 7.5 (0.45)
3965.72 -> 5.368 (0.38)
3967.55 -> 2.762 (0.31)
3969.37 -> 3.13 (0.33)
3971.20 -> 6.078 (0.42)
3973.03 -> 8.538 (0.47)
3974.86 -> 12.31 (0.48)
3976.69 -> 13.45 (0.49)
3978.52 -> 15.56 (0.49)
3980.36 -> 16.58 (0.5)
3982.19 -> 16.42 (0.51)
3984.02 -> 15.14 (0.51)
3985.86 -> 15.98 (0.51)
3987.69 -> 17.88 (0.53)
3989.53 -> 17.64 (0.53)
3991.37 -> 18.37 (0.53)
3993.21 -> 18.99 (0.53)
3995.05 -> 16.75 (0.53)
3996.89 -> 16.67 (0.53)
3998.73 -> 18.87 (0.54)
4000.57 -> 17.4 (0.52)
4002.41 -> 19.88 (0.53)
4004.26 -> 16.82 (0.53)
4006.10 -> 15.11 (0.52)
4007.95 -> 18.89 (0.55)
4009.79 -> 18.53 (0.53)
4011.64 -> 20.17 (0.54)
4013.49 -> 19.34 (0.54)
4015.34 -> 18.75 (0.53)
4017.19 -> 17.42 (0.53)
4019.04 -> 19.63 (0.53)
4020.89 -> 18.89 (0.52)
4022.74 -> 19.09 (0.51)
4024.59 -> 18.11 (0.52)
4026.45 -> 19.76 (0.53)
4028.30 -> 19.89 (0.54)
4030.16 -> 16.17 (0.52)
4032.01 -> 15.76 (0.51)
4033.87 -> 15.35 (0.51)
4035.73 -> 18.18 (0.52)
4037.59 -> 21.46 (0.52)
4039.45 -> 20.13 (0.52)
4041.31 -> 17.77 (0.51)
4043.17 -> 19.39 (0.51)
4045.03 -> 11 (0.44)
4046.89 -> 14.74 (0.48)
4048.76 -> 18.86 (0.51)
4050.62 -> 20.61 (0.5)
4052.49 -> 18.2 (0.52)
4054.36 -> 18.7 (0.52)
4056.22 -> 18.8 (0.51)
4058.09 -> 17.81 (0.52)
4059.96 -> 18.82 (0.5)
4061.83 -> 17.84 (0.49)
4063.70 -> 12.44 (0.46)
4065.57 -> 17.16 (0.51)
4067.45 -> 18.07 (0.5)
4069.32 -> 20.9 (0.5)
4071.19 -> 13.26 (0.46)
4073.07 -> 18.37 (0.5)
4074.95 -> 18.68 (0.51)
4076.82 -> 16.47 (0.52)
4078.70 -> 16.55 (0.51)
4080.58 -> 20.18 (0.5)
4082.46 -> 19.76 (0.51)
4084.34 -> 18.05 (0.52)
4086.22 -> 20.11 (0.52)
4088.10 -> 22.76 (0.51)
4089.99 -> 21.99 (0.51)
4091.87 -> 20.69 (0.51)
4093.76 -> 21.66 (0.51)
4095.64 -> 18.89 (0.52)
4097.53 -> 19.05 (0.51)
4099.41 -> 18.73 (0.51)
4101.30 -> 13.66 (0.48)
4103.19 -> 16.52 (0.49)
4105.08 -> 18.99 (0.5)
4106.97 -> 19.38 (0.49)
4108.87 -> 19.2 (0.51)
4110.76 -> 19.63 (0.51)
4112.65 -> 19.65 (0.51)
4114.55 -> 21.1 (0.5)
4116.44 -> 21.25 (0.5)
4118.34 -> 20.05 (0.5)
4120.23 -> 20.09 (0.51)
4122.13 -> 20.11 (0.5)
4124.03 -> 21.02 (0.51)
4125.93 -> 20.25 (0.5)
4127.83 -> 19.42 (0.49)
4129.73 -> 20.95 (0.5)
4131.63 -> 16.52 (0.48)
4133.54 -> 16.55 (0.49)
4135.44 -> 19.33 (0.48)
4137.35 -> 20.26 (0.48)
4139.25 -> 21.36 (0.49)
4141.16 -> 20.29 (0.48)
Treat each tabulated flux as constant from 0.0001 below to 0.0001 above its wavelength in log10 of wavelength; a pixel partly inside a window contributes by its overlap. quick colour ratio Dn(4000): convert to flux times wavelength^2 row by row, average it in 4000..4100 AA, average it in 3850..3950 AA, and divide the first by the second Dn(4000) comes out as 1.8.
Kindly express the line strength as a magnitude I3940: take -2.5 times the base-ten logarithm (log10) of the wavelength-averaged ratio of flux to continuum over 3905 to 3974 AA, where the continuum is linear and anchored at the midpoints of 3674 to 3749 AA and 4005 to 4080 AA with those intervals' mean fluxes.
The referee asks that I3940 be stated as 0.49 mag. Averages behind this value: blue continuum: 11.9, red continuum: 17.9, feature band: 10.2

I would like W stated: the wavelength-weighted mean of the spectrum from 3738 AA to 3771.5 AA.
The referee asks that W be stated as 11.1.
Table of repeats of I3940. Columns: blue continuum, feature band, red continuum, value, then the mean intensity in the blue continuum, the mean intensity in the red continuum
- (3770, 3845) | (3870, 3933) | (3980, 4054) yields 0.24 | 12.1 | 17.9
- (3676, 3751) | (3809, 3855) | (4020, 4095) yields 0.37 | 11.7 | 18.3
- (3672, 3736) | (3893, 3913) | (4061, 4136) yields 0.17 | 12.6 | 18.9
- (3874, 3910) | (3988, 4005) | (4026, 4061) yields -0.11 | 12.4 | 17.9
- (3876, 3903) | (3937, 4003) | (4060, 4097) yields 0.16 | 12.3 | 18.6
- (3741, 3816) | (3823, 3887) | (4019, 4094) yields 0.37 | 13.2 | 18.3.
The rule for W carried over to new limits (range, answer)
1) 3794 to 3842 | 10.3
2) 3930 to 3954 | 9.1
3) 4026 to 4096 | 18.3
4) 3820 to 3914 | 11.2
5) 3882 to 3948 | 11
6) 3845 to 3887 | 11.9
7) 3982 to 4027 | 18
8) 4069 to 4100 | 19.2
